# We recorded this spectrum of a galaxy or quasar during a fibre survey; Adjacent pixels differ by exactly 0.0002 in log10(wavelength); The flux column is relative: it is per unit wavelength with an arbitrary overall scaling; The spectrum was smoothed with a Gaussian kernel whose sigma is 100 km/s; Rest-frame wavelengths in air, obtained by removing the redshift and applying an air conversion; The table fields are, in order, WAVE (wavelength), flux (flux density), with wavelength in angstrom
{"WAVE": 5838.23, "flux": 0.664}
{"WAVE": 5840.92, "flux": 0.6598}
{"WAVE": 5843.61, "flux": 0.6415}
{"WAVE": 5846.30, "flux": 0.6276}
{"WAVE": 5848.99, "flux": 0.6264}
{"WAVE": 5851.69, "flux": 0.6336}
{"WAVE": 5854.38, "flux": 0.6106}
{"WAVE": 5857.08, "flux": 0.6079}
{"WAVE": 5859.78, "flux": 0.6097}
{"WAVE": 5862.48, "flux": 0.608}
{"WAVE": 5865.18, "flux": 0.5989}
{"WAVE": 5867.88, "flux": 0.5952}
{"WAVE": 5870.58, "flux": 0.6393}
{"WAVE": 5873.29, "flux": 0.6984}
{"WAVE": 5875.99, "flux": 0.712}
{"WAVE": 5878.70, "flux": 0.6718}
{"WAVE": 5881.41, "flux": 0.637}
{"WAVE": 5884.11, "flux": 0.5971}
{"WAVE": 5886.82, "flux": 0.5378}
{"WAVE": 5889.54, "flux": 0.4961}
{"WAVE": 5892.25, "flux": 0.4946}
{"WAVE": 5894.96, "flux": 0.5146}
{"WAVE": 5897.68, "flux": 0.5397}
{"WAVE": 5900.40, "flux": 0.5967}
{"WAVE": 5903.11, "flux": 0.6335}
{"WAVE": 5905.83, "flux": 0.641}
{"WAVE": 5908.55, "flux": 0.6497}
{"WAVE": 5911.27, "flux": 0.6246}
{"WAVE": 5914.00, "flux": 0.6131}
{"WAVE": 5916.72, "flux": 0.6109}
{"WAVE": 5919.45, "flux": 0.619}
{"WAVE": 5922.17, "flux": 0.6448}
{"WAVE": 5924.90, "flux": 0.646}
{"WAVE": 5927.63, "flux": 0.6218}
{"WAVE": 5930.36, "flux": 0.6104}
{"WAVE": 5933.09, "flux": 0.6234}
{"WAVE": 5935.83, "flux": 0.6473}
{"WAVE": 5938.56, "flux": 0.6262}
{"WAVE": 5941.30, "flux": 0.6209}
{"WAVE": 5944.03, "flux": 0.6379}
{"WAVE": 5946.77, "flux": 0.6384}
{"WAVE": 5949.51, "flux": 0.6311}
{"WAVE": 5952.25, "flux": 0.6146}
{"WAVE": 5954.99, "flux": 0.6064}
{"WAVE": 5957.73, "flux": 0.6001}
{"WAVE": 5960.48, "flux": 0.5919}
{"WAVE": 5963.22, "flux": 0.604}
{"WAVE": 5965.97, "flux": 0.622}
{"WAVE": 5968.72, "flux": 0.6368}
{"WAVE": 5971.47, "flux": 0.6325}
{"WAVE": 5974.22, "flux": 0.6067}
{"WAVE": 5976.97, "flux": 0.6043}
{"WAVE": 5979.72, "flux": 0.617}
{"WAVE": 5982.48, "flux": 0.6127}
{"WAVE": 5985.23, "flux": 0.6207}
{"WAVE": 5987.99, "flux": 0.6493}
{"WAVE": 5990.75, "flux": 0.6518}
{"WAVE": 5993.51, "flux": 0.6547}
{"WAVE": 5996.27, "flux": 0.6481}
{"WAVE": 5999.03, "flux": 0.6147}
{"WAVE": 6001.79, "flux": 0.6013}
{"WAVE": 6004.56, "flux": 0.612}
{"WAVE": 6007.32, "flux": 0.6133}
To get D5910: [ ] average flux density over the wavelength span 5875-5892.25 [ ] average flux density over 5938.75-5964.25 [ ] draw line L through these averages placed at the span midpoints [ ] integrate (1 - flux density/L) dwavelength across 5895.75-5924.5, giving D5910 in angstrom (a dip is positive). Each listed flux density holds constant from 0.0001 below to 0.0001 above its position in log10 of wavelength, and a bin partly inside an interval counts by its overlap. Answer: -0.5 angstrom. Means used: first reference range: 0.597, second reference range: 0.617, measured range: 0.616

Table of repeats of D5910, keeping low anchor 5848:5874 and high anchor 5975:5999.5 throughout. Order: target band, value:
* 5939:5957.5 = 0.1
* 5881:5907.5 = 2.4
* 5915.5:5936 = 0.0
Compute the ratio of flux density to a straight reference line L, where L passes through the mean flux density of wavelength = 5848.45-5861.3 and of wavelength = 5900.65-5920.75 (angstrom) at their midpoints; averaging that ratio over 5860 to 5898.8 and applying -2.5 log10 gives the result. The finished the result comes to 0.04 mag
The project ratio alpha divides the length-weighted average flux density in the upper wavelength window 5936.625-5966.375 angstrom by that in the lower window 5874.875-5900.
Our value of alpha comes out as 1.07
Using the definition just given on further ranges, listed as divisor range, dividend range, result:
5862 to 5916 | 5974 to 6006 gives 1.03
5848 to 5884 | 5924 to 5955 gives 0.99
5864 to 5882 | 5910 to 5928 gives 0.96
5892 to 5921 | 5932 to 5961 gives 1.04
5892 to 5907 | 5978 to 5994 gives 1.10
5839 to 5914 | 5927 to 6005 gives 1.02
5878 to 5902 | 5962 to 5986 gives 1.10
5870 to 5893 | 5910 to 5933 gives 1.02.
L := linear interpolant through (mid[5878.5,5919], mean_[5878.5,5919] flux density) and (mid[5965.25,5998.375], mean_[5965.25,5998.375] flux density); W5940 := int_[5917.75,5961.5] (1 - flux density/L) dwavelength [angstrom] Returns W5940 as -1.1 angstrom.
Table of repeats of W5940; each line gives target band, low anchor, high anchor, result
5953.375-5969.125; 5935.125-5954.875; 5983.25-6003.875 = 0.5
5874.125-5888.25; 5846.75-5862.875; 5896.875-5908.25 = -0.4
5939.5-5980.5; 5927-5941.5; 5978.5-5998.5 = 0.8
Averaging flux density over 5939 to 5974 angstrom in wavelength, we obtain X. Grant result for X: 0.619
